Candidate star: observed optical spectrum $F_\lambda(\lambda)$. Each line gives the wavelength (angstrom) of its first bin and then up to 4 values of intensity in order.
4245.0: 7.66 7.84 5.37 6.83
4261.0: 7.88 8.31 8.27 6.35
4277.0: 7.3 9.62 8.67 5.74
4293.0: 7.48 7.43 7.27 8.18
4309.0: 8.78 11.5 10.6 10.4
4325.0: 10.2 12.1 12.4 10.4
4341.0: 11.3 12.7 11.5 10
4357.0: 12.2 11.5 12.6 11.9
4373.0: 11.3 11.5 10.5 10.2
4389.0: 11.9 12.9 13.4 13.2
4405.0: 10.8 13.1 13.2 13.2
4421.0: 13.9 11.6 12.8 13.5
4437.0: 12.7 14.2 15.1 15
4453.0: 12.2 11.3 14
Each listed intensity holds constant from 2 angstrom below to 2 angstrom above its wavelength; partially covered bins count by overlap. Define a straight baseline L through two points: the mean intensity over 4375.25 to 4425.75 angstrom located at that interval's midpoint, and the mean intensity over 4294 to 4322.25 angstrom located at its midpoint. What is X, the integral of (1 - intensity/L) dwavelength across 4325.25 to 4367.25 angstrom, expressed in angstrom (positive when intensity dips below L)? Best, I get -5.0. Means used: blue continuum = 9.07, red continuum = 12.3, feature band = 11.6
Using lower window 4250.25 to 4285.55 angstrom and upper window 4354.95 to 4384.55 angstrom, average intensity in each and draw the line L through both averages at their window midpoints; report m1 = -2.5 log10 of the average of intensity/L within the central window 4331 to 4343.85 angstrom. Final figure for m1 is -0.12 mag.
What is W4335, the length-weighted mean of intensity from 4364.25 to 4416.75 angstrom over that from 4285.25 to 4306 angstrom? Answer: 1.65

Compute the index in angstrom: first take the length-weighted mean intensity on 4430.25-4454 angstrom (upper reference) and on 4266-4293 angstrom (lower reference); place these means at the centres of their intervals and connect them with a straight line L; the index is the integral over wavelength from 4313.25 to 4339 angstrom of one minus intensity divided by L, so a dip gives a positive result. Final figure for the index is -4.43 angstrom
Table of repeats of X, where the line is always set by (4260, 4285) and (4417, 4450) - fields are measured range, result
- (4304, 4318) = -0.7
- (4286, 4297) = 2.2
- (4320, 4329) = -0.8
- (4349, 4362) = -0.5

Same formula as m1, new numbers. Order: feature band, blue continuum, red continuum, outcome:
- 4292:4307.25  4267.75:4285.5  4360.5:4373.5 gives 0.18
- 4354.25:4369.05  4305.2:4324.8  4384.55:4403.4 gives -0.04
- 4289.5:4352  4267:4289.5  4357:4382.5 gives -0.05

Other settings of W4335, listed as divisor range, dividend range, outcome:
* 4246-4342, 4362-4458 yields 1.44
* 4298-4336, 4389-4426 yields 1.27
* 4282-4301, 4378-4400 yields 1.59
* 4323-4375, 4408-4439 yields 1.13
